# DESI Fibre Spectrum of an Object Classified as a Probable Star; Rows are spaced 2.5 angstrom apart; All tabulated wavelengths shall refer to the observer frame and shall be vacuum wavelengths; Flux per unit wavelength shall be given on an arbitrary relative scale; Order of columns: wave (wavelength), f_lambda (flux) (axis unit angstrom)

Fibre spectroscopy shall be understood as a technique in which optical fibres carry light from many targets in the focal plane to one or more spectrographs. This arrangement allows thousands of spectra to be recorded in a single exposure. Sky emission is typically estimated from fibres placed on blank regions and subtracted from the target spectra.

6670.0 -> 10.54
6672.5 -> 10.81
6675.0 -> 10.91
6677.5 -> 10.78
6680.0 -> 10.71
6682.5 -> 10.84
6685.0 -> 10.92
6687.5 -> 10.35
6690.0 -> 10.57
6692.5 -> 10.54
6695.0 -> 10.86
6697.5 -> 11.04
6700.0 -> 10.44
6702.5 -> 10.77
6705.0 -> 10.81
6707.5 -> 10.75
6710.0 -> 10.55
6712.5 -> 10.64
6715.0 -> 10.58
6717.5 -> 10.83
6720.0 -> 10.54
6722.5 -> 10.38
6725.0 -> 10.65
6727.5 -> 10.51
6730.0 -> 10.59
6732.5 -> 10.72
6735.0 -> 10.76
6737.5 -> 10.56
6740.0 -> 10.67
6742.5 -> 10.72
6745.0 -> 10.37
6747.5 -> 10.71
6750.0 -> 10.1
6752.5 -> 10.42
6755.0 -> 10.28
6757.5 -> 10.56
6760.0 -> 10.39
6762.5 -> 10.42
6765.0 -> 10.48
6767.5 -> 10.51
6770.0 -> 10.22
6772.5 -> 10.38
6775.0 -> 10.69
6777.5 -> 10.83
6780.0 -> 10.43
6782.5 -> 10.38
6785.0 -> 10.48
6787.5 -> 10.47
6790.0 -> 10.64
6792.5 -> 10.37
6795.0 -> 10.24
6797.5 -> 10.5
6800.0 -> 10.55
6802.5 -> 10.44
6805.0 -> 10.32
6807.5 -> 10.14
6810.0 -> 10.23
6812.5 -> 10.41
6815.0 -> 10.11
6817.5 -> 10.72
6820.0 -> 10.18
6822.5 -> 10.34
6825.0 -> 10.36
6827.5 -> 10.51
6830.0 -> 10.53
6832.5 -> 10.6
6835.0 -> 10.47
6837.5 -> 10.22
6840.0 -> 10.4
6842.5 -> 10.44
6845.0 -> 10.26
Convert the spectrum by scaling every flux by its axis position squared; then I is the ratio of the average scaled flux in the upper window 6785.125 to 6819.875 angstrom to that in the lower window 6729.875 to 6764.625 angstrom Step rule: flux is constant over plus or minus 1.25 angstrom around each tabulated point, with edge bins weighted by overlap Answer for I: 1.0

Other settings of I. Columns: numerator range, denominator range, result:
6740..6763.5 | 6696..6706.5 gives 0.99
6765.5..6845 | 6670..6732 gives 1.01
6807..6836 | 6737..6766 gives 1.01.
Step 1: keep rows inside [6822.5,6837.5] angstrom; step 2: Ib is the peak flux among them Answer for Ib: 10.6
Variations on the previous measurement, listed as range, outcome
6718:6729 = 10.65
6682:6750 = 11.04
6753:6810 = 10.83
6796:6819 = 10.72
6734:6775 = 10.76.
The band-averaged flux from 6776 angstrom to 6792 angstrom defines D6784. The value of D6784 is 10.5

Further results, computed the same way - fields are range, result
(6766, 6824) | 10.4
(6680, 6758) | 10.6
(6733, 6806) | 10.5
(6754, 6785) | 10.5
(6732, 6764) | 10.5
